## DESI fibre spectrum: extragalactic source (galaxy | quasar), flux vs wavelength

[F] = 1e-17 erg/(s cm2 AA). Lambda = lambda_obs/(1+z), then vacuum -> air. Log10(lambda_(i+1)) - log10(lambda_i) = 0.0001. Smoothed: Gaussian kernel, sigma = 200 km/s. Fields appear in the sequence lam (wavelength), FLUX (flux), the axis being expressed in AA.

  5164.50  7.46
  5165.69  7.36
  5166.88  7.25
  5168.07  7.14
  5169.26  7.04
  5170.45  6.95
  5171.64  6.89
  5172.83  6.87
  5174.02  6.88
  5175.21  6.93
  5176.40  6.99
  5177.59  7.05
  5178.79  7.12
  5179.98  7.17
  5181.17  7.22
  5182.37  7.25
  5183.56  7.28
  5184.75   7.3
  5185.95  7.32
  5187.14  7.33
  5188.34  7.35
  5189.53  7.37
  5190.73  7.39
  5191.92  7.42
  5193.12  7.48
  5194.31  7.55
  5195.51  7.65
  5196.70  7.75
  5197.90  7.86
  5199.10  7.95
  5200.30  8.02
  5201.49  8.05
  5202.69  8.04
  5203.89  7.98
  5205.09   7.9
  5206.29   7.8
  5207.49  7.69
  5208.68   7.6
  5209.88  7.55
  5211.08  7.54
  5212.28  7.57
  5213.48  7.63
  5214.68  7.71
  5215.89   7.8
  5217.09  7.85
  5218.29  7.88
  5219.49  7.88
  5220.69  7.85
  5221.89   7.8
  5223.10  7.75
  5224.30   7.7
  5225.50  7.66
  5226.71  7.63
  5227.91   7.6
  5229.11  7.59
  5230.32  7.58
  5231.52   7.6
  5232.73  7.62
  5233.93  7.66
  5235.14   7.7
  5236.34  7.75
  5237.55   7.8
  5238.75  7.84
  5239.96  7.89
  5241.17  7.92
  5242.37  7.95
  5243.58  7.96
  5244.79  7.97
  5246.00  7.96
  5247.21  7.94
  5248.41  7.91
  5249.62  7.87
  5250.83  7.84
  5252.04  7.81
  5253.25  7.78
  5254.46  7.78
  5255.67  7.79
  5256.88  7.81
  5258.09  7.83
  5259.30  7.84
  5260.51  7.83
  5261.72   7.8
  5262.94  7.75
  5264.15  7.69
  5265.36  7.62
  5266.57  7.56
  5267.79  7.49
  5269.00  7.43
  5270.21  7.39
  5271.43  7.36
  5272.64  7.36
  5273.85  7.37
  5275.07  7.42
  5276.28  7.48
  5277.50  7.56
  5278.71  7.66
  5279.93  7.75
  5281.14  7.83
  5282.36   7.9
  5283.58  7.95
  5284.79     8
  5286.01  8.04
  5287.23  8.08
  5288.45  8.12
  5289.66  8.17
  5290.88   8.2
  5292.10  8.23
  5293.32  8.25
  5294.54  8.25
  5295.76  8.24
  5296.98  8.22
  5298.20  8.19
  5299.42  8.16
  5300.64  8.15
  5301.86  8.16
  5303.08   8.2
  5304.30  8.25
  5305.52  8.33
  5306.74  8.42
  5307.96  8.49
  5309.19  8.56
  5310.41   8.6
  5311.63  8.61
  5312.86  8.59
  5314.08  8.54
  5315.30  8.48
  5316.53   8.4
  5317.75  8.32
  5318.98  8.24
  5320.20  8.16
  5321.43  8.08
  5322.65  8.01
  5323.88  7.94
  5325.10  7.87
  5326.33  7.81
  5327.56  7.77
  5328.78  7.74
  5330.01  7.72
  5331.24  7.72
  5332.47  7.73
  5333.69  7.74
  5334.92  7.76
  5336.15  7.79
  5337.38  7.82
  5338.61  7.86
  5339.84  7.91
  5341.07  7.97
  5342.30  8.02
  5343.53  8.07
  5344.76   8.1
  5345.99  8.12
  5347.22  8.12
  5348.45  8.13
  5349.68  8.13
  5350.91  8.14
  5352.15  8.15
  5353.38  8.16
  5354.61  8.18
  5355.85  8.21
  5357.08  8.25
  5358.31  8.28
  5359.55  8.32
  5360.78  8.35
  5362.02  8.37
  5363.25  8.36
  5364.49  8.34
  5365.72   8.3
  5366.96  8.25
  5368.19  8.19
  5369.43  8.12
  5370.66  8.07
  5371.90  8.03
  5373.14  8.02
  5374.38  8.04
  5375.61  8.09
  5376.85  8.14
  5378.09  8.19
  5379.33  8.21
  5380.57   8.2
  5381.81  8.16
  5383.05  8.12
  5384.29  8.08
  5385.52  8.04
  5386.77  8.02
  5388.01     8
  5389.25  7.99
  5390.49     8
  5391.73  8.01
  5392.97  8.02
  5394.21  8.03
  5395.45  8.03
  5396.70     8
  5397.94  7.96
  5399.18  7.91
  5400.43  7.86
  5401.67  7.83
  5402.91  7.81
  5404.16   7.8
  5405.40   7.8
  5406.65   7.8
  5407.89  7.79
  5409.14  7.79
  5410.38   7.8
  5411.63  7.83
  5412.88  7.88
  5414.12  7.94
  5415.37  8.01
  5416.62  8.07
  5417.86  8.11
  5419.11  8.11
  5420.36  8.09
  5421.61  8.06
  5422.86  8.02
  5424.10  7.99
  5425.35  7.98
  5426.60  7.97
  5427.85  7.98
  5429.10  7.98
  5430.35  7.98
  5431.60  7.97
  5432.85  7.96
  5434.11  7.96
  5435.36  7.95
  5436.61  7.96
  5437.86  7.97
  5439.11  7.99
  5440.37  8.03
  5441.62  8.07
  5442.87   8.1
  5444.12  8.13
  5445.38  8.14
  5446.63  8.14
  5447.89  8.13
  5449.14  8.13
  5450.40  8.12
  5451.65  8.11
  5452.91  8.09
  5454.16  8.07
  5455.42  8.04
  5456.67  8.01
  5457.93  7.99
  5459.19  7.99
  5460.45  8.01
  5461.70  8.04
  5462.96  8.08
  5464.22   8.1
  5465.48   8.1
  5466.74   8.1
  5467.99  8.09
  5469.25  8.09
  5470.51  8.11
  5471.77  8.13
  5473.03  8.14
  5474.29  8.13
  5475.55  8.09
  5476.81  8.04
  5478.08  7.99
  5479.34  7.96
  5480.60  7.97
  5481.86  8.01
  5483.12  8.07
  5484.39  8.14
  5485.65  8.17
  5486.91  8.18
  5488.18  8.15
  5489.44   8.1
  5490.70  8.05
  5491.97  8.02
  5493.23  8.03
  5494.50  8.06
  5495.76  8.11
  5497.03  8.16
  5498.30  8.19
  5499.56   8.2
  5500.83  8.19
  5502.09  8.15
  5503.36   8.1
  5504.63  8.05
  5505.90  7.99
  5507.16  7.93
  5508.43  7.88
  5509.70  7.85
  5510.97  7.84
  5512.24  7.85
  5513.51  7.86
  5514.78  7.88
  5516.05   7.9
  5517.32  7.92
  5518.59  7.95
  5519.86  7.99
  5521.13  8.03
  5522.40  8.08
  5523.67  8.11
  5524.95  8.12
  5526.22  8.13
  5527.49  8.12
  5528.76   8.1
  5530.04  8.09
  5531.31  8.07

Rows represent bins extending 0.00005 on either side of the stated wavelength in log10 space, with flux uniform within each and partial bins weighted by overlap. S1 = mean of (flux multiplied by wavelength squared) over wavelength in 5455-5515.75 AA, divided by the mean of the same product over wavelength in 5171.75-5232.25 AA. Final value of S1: 1.19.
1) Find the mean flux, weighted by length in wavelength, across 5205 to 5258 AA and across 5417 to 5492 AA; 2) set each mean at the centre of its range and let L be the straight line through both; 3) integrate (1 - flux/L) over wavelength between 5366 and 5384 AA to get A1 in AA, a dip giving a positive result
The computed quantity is -0.4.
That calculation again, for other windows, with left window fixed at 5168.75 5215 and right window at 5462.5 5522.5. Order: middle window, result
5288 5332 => -3.0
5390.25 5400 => -0.2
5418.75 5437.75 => -0.2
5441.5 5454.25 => -0.3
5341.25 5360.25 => -1.0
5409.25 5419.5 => -0.1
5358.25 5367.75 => -0.6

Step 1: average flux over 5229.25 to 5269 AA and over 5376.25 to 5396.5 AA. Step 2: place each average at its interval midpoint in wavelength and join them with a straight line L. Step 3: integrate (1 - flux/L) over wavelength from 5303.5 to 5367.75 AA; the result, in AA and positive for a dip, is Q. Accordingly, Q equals -1.5 AA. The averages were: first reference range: 7.78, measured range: 8.15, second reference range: 8.07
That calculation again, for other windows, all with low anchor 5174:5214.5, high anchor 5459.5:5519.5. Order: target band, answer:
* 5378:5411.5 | -0.4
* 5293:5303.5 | -0.7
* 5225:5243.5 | -0.3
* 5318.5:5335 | -0.3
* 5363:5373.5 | -0.5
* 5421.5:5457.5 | -0.4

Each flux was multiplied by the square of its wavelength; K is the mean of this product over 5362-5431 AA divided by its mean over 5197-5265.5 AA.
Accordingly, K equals 1.10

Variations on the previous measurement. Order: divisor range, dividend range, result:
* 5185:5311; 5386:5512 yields 1.11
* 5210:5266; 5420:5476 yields 1.12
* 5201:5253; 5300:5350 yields 1.08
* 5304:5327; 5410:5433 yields 1.00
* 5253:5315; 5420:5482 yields 1.07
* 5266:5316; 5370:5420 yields 1.03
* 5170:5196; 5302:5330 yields 1.20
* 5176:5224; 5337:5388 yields 1.14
